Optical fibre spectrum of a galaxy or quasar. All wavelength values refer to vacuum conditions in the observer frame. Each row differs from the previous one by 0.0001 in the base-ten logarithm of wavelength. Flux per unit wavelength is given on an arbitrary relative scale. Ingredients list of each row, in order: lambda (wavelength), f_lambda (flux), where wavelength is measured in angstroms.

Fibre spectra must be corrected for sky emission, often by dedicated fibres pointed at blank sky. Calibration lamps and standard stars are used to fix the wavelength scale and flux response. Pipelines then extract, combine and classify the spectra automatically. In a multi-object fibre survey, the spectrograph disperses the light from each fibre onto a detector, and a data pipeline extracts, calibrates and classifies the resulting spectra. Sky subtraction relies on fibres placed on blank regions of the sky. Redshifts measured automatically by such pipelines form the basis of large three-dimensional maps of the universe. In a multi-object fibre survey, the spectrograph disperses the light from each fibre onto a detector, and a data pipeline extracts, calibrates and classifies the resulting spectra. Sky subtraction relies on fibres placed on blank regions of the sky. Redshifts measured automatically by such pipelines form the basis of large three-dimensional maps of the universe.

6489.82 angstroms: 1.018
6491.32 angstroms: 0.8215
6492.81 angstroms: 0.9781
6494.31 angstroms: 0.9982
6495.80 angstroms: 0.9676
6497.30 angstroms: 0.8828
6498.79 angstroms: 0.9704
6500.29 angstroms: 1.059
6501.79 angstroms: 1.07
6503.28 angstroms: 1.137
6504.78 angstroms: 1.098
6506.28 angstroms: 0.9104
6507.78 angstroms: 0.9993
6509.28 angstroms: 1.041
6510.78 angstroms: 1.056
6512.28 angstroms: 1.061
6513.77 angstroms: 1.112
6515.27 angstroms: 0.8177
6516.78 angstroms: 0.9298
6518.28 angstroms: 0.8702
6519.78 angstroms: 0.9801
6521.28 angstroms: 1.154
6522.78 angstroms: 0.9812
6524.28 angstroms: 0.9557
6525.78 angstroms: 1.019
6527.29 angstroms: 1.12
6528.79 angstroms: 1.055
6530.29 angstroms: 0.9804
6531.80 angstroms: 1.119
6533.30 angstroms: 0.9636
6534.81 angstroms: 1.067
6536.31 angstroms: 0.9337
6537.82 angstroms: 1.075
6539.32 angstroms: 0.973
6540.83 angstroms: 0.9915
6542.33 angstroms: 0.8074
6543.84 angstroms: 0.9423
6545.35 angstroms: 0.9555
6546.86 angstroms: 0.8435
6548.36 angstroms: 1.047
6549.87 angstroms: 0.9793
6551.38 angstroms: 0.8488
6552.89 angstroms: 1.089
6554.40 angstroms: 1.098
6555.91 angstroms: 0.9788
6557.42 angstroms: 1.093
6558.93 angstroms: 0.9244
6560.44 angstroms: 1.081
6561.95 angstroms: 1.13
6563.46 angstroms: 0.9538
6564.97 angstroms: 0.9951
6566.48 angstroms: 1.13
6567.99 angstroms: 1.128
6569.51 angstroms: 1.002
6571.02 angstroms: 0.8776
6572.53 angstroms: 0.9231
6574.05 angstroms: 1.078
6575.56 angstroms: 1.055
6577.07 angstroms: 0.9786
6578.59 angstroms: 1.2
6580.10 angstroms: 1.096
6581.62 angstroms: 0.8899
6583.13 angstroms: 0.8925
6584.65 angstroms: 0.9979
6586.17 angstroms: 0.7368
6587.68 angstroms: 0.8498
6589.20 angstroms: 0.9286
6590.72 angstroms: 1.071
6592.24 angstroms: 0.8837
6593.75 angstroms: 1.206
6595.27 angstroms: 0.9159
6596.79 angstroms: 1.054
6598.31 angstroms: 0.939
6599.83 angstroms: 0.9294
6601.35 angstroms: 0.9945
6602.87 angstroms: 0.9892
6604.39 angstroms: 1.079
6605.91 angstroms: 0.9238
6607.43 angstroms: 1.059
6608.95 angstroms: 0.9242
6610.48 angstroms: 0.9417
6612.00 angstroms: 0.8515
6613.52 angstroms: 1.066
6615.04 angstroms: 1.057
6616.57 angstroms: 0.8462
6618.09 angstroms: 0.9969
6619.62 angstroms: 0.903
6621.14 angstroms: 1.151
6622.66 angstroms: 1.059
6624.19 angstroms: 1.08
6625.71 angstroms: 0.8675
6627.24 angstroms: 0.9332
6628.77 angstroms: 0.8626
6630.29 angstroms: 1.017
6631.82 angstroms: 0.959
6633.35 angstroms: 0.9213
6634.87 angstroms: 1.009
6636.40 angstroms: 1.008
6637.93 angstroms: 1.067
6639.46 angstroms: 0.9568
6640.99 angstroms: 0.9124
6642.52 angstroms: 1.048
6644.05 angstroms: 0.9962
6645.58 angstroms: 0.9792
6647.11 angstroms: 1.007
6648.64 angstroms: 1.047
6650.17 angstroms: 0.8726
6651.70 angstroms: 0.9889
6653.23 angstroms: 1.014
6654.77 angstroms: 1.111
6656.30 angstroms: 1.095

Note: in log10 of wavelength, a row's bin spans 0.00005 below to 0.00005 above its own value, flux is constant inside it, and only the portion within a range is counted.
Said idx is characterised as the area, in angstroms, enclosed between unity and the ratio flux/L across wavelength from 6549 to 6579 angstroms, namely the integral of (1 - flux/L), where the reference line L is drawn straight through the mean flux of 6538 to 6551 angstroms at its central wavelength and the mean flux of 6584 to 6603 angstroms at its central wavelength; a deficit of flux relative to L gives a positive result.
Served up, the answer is -2.3 angstroms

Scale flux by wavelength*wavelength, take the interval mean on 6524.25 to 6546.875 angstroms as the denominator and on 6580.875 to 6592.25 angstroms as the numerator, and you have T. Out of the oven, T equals 0.93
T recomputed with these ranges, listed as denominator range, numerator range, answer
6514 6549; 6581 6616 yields 1.00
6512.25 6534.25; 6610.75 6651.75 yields 1.01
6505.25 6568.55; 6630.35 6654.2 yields 1.01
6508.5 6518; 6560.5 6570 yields 1.08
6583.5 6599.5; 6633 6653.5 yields 1.05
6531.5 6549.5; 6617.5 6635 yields 1.03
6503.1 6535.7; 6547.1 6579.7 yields 1.02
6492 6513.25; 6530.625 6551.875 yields 0.96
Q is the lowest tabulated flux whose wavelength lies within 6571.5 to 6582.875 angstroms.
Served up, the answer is 0.8899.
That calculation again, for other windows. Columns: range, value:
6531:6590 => 0.7368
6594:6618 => 0.8462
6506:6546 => 0.8074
